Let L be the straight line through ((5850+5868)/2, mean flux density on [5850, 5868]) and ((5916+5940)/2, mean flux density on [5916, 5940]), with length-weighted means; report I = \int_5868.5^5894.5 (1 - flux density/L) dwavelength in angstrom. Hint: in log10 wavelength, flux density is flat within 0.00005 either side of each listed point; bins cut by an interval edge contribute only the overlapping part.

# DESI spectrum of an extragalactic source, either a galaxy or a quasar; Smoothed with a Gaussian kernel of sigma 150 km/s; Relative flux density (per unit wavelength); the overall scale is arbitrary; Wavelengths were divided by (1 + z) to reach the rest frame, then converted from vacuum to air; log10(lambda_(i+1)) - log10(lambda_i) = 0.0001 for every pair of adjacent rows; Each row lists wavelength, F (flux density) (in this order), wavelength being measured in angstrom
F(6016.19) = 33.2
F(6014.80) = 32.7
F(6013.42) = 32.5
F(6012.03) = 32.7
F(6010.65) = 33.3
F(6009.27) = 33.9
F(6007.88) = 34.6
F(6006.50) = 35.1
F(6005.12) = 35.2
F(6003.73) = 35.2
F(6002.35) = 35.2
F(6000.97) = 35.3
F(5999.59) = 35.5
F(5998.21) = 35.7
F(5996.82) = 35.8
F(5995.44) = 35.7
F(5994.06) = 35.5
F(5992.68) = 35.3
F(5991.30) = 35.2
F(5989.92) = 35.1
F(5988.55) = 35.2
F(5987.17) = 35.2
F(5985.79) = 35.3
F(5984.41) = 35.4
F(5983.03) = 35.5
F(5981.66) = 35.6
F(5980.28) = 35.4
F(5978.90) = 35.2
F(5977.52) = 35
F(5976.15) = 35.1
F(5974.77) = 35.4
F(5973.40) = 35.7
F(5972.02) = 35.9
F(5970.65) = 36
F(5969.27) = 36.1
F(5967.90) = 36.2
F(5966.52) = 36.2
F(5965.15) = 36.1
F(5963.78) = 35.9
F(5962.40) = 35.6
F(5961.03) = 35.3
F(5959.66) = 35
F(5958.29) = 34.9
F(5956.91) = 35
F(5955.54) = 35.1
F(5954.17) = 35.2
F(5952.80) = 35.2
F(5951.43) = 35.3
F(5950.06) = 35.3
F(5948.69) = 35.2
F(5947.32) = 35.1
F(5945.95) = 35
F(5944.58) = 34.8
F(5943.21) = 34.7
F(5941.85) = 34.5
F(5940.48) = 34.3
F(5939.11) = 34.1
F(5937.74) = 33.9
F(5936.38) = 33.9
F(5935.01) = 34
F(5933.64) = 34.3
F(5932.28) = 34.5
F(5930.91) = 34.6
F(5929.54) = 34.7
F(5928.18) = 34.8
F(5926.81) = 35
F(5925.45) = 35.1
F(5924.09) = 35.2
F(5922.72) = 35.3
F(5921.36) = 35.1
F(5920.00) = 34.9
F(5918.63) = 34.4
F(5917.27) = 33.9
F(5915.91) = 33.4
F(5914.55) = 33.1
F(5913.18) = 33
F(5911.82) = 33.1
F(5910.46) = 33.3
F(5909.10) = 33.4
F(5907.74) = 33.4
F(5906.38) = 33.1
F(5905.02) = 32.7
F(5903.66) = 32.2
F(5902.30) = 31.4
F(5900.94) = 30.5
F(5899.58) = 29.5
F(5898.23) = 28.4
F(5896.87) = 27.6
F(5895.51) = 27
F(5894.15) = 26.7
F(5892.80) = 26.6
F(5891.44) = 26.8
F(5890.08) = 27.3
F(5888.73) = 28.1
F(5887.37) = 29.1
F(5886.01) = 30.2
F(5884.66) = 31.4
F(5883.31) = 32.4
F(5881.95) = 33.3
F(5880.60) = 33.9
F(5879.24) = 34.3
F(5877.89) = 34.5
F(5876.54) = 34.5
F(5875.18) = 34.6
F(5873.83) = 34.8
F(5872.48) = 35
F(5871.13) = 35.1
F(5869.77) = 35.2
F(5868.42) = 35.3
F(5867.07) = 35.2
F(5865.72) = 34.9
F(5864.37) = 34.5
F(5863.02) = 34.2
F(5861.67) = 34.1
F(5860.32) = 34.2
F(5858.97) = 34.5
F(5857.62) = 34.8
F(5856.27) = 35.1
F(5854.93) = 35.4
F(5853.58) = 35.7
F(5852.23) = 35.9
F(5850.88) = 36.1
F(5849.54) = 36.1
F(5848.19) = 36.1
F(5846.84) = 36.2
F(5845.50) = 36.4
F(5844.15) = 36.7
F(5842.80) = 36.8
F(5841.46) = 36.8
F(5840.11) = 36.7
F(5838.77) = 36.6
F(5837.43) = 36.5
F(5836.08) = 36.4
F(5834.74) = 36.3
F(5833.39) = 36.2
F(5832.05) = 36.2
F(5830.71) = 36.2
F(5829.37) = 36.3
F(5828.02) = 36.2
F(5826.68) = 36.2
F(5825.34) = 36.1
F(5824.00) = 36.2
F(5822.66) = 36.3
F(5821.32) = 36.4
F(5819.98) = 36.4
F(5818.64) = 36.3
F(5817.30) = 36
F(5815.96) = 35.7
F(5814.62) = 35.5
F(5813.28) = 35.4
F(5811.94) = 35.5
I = 2.2 angstrom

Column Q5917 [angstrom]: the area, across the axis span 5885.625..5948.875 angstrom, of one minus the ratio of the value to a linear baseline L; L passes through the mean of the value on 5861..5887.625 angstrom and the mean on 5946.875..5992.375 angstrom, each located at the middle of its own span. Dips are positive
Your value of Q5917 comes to 3.7 angstrom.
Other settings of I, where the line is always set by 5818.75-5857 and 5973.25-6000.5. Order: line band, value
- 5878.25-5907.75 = 4.66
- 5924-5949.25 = 0.76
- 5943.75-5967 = 0.18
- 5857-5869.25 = 0.49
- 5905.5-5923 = 1.00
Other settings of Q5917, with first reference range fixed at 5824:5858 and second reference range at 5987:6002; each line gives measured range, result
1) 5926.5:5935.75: 0.3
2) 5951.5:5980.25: 0.1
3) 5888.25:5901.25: 2.9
